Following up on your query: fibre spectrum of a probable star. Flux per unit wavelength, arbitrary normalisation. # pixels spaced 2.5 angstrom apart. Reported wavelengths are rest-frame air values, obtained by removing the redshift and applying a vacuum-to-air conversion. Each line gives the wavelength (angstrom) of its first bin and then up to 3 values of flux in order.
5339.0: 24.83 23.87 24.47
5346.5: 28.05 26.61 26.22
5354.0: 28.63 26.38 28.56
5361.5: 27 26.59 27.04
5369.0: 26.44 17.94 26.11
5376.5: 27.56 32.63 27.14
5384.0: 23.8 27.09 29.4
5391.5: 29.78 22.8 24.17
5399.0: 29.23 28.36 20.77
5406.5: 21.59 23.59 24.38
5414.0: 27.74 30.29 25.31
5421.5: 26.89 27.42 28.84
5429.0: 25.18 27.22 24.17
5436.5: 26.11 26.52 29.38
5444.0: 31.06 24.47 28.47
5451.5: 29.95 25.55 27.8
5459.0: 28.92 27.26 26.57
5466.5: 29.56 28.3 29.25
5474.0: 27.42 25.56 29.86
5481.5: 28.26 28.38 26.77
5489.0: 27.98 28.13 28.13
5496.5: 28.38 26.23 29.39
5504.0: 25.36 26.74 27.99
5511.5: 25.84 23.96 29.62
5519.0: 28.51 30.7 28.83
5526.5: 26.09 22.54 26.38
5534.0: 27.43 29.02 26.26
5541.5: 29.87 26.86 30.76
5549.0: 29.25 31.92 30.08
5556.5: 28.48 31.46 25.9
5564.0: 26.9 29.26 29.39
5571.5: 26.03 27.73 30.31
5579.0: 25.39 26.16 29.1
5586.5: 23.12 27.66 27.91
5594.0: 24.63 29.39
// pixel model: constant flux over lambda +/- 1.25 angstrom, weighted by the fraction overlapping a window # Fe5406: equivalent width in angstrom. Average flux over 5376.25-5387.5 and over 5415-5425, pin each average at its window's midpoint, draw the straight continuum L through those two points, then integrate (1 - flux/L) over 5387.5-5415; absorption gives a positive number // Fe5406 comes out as 1.96 angstrom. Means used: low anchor 27.7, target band 25.6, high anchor 27.5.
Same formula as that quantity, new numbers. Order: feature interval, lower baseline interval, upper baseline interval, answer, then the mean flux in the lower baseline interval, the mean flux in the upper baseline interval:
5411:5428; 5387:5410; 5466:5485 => -0.7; 25.6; 28.3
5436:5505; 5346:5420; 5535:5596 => -1.7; 26.4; 28.1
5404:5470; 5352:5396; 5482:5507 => 0.7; 26.7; 27.6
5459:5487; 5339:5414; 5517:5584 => -0.8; 26.1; 28.2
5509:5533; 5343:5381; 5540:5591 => 0.8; 26.7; 28.3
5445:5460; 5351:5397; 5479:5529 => -0.2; 26.6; 27.6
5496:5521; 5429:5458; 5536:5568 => 0.9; 27.3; 28.9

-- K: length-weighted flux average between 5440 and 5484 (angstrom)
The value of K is 28.1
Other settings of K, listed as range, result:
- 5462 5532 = 27.5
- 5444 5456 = 27.6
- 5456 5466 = 27.8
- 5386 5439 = 26.2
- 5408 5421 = 26.3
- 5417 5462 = 27.3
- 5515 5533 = 27.5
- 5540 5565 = 29.1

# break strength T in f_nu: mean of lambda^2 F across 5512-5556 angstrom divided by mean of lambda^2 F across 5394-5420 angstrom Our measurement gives 1.16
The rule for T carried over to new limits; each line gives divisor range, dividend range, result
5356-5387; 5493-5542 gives 1.09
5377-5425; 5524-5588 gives 1.11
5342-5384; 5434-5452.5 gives 1.07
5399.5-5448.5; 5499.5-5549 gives 1.08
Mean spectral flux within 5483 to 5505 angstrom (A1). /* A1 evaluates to 27.7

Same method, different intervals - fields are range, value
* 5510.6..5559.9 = 28.2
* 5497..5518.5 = 27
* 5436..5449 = 27.7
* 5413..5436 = 27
